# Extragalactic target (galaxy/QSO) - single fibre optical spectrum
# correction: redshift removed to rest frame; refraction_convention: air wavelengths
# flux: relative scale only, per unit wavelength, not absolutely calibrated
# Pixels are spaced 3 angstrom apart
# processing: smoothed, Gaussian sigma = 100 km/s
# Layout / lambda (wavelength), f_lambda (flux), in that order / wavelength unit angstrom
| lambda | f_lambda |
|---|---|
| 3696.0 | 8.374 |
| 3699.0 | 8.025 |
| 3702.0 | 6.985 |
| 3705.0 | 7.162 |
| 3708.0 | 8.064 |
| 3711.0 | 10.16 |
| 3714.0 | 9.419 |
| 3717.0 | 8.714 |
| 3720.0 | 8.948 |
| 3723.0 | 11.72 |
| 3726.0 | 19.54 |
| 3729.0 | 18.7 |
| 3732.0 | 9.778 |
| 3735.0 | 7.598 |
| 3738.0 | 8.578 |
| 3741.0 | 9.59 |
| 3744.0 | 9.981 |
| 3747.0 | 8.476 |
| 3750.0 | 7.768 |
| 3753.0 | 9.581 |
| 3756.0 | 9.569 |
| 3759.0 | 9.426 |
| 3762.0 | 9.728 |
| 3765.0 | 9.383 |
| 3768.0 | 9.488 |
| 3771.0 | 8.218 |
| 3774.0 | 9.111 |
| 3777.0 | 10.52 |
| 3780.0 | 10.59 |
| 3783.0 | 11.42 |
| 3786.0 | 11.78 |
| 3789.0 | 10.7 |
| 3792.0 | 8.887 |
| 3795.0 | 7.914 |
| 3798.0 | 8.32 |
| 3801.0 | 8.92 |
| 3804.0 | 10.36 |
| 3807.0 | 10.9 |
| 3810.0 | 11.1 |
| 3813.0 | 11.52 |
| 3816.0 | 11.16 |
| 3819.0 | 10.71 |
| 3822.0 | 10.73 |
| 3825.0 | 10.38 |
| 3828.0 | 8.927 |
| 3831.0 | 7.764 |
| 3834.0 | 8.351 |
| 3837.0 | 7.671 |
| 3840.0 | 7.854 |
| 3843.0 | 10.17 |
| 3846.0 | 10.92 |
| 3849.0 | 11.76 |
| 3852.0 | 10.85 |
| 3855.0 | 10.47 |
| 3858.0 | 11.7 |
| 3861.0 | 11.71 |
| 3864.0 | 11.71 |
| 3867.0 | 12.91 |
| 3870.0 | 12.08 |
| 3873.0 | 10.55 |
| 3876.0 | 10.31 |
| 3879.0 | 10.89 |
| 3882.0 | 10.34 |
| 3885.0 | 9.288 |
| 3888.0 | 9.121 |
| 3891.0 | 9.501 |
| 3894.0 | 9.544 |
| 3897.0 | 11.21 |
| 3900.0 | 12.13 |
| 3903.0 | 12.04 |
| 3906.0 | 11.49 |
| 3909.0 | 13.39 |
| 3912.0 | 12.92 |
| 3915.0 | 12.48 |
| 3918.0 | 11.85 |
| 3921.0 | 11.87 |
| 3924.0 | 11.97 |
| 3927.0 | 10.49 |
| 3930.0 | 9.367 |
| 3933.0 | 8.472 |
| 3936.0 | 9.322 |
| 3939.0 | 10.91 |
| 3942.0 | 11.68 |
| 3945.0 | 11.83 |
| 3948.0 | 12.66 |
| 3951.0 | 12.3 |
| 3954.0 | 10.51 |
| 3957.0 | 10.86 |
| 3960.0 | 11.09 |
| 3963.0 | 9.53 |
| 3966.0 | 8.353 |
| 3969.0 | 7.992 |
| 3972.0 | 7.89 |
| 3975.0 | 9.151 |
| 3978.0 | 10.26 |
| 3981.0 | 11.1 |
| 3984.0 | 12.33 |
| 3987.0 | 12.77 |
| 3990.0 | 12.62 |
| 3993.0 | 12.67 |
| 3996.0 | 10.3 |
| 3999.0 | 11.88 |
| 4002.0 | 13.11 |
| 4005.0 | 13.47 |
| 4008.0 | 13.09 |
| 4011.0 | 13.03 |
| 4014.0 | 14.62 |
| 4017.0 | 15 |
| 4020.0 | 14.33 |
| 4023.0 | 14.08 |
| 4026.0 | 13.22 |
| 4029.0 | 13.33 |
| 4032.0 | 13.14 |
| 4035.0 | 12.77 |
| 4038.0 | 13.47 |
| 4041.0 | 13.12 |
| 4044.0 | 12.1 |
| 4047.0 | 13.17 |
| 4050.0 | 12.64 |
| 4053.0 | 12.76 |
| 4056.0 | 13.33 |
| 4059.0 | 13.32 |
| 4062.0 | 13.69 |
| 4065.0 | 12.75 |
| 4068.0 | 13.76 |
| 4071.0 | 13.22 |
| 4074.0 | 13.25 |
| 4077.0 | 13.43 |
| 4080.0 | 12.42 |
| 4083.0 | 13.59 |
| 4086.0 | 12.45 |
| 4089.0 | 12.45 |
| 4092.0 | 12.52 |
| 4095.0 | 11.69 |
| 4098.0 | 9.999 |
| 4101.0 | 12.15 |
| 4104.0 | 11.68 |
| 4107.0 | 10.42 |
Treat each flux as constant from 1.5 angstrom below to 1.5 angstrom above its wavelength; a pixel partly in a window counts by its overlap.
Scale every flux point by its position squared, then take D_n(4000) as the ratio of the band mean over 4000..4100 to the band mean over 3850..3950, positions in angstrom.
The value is 1.3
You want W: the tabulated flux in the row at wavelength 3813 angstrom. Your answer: 11.52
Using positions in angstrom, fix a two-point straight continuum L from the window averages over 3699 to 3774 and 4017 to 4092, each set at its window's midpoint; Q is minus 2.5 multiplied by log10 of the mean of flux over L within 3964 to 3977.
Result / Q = 0.40 mag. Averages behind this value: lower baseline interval 9.81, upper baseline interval 13.2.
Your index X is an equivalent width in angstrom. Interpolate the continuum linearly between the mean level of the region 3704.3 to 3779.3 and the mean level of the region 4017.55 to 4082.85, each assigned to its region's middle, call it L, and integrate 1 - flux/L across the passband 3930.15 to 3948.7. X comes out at 2.24 angstrom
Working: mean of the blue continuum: 10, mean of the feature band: 10.6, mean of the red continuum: 13.2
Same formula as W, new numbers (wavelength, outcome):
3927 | 10.49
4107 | 10.42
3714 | 9.419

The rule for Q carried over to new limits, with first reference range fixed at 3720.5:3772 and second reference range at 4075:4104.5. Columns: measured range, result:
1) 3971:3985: 0.15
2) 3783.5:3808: 0.10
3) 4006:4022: -0.18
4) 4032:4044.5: -0.08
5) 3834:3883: 0.04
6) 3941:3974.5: 0.12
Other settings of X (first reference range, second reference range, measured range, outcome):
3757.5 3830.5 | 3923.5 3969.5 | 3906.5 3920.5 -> -2.9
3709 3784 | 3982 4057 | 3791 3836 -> 4.9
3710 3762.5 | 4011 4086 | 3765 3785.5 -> 1.6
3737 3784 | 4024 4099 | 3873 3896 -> 2.0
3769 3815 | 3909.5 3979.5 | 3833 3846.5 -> 1.8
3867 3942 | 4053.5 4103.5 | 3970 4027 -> -1.8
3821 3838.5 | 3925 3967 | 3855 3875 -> -4.7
